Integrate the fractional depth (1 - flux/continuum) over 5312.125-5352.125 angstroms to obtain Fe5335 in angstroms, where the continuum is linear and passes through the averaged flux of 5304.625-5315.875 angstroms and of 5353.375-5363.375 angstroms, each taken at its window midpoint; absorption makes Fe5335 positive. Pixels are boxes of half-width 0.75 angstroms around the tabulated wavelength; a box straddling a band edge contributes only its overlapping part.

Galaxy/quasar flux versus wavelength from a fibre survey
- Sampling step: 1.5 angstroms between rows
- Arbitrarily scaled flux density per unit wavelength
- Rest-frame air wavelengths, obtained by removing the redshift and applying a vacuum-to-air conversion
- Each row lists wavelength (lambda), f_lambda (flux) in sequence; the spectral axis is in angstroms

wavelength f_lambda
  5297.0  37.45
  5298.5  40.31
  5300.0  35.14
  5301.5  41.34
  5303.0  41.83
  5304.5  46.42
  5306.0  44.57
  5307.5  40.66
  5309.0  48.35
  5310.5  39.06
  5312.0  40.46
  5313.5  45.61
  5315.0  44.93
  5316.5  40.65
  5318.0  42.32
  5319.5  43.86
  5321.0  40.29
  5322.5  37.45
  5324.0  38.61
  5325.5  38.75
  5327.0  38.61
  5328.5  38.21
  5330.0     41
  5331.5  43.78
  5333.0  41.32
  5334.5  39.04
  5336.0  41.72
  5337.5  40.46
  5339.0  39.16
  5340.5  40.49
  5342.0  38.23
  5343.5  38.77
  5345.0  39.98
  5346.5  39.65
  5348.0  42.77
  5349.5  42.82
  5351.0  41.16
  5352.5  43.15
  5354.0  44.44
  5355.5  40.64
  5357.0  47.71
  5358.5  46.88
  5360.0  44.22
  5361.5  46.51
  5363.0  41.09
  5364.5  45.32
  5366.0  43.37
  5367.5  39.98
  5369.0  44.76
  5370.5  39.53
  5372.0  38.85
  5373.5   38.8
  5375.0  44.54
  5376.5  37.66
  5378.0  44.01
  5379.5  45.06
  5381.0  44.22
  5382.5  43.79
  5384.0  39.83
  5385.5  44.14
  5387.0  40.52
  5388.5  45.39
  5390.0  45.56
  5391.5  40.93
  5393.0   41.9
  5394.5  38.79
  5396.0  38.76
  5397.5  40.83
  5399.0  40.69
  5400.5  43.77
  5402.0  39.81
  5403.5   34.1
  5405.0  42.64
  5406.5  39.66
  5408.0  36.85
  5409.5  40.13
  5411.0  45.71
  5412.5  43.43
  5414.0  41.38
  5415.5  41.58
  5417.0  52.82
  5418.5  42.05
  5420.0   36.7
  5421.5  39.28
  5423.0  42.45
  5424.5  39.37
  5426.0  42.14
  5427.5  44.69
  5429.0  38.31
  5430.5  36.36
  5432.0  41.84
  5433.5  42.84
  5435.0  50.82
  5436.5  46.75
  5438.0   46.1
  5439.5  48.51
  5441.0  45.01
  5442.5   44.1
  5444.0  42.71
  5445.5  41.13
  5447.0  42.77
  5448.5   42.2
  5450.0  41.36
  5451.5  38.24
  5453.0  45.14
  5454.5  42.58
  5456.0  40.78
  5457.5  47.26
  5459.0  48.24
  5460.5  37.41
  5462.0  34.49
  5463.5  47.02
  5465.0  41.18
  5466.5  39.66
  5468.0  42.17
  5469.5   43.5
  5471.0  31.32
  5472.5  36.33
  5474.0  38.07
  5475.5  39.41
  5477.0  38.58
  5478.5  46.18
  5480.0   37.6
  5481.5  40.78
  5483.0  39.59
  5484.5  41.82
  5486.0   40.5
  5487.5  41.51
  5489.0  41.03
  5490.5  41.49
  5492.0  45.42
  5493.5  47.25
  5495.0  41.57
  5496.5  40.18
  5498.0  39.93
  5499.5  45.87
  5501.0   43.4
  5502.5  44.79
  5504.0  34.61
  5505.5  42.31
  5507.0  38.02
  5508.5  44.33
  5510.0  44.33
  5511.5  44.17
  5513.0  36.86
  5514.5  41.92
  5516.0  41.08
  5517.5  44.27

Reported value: 2.95 angstroms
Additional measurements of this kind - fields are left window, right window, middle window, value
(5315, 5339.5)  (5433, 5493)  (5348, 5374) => -1.3 angstroms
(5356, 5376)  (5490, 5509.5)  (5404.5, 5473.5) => 0.9 angstroms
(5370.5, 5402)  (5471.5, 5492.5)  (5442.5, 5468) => -0.8 angstroms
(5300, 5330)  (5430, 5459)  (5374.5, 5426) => 1.5 angstroms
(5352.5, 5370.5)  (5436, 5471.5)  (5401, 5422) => 0.9 angstroms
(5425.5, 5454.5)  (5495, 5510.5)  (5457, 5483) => 1.3 angstroms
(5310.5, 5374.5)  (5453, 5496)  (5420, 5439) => -0.5 angstroms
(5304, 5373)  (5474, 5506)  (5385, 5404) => 0.2 angstroms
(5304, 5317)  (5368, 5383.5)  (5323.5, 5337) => 0.9 angstroms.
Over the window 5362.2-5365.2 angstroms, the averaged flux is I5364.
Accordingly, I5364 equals 43.2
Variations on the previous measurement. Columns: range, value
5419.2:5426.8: 40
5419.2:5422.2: 38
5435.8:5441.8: 46.6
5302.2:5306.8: 44.2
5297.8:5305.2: 41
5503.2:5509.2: 39.8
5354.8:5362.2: 45.2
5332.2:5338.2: 40.7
